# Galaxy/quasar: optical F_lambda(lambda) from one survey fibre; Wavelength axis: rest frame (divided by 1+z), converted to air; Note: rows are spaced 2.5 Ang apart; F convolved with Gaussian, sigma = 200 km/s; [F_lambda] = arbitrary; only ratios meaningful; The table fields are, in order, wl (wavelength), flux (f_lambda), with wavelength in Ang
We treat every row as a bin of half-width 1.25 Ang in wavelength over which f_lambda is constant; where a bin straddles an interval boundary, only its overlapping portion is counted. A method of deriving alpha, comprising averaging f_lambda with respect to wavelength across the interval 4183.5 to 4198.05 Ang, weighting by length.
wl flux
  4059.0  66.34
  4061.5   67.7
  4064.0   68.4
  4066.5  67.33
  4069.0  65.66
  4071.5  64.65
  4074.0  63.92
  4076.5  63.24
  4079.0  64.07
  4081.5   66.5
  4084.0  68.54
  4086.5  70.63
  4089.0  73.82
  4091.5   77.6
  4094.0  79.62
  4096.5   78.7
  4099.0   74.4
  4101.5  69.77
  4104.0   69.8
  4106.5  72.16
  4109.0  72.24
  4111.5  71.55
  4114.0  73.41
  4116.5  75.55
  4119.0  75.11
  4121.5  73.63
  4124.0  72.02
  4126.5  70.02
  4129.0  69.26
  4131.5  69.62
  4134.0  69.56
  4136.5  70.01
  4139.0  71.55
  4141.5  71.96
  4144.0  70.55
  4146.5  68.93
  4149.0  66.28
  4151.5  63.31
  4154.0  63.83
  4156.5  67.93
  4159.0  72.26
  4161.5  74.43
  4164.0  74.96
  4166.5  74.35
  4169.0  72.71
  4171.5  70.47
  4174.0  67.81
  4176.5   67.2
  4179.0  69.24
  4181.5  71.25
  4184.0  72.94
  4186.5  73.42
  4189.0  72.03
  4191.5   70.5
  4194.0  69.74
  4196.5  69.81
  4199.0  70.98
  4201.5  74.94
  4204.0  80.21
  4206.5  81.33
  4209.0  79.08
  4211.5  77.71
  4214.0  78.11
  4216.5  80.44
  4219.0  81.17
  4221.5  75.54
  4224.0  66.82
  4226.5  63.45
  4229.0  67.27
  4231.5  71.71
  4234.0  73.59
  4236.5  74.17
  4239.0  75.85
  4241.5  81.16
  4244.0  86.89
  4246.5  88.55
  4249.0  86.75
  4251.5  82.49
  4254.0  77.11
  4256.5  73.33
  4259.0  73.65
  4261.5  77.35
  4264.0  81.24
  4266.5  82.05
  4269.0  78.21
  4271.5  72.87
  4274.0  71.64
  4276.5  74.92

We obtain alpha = 71.3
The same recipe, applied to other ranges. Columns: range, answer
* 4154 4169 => 72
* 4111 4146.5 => 71.6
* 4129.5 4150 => 69.8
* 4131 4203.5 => 70.5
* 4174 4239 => 73.2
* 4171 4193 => 70.5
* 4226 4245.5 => 74.9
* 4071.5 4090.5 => 67.2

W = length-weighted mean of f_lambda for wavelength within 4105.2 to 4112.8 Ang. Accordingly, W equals 72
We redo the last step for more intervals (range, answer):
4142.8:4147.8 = 69.7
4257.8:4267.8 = 78.6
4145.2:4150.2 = 67.6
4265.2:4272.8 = 77.7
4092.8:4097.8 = 79.1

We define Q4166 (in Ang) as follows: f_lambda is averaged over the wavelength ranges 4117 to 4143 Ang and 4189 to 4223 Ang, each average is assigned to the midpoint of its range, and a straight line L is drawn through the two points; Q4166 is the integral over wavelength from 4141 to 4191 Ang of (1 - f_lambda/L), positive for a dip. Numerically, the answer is 2.2 Ang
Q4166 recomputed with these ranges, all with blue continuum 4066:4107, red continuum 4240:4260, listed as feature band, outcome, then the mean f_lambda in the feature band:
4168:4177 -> 0.7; 69.7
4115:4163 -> 2.1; 70.3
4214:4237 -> 1.9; 72.9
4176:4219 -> 1.8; 74.4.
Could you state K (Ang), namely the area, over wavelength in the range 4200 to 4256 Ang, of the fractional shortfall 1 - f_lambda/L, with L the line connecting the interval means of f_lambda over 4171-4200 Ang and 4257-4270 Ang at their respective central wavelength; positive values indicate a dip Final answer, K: -2.04 Ang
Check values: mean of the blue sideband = 70.4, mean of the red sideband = 78.2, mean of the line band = 77.4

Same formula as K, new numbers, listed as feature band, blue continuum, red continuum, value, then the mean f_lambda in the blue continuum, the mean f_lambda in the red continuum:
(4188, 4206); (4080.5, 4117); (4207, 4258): 0.7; 72.9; 77.1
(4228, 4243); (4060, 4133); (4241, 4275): 0.8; 70.6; 79.5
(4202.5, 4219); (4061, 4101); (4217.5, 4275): -1.0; 69.7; 76.7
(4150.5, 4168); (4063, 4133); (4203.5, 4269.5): 0.8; 70.8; 77.6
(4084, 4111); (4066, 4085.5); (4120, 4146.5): -2.4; 65.5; 70.8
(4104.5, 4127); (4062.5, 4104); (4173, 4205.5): -0.8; 69.8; 71.6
